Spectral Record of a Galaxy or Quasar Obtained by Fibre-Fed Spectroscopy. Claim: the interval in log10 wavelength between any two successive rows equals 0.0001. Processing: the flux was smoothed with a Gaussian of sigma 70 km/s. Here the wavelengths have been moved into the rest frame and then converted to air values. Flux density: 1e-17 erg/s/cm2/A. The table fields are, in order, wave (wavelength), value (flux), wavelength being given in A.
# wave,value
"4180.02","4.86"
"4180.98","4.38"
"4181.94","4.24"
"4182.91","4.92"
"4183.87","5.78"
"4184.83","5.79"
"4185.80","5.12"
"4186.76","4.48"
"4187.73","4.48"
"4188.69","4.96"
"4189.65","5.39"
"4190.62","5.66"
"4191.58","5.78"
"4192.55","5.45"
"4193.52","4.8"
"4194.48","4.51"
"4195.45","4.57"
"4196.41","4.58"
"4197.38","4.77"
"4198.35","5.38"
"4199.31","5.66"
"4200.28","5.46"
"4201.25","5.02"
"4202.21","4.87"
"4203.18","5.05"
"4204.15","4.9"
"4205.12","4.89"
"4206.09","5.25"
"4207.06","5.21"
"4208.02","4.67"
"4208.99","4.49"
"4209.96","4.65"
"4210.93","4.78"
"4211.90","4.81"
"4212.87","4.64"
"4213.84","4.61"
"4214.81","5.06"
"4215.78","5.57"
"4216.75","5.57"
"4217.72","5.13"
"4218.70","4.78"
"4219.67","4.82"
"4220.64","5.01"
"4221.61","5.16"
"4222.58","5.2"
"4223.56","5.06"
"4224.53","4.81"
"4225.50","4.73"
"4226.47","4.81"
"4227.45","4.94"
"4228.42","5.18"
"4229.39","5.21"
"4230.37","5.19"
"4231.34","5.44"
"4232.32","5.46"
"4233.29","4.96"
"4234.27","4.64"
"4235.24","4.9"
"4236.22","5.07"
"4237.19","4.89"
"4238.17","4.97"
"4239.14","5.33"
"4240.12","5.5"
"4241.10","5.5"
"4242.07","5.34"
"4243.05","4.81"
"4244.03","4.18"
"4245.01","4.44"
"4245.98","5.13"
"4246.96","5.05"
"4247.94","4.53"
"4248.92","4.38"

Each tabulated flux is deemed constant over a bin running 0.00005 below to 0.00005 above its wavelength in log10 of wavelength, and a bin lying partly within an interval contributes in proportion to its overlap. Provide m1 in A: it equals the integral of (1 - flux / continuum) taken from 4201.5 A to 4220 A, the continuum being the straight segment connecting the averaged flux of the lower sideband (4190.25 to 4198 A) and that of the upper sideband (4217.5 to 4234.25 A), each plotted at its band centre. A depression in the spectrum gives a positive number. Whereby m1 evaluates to 0.3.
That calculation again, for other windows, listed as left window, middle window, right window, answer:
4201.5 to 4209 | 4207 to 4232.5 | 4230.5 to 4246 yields 0.0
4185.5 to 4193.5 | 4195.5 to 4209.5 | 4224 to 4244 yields 0.3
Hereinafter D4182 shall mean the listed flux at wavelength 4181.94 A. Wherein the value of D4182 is 4.24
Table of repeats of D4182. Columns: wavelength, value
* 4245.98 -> 5.13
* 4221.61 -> 5.16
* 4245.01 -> 4.44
